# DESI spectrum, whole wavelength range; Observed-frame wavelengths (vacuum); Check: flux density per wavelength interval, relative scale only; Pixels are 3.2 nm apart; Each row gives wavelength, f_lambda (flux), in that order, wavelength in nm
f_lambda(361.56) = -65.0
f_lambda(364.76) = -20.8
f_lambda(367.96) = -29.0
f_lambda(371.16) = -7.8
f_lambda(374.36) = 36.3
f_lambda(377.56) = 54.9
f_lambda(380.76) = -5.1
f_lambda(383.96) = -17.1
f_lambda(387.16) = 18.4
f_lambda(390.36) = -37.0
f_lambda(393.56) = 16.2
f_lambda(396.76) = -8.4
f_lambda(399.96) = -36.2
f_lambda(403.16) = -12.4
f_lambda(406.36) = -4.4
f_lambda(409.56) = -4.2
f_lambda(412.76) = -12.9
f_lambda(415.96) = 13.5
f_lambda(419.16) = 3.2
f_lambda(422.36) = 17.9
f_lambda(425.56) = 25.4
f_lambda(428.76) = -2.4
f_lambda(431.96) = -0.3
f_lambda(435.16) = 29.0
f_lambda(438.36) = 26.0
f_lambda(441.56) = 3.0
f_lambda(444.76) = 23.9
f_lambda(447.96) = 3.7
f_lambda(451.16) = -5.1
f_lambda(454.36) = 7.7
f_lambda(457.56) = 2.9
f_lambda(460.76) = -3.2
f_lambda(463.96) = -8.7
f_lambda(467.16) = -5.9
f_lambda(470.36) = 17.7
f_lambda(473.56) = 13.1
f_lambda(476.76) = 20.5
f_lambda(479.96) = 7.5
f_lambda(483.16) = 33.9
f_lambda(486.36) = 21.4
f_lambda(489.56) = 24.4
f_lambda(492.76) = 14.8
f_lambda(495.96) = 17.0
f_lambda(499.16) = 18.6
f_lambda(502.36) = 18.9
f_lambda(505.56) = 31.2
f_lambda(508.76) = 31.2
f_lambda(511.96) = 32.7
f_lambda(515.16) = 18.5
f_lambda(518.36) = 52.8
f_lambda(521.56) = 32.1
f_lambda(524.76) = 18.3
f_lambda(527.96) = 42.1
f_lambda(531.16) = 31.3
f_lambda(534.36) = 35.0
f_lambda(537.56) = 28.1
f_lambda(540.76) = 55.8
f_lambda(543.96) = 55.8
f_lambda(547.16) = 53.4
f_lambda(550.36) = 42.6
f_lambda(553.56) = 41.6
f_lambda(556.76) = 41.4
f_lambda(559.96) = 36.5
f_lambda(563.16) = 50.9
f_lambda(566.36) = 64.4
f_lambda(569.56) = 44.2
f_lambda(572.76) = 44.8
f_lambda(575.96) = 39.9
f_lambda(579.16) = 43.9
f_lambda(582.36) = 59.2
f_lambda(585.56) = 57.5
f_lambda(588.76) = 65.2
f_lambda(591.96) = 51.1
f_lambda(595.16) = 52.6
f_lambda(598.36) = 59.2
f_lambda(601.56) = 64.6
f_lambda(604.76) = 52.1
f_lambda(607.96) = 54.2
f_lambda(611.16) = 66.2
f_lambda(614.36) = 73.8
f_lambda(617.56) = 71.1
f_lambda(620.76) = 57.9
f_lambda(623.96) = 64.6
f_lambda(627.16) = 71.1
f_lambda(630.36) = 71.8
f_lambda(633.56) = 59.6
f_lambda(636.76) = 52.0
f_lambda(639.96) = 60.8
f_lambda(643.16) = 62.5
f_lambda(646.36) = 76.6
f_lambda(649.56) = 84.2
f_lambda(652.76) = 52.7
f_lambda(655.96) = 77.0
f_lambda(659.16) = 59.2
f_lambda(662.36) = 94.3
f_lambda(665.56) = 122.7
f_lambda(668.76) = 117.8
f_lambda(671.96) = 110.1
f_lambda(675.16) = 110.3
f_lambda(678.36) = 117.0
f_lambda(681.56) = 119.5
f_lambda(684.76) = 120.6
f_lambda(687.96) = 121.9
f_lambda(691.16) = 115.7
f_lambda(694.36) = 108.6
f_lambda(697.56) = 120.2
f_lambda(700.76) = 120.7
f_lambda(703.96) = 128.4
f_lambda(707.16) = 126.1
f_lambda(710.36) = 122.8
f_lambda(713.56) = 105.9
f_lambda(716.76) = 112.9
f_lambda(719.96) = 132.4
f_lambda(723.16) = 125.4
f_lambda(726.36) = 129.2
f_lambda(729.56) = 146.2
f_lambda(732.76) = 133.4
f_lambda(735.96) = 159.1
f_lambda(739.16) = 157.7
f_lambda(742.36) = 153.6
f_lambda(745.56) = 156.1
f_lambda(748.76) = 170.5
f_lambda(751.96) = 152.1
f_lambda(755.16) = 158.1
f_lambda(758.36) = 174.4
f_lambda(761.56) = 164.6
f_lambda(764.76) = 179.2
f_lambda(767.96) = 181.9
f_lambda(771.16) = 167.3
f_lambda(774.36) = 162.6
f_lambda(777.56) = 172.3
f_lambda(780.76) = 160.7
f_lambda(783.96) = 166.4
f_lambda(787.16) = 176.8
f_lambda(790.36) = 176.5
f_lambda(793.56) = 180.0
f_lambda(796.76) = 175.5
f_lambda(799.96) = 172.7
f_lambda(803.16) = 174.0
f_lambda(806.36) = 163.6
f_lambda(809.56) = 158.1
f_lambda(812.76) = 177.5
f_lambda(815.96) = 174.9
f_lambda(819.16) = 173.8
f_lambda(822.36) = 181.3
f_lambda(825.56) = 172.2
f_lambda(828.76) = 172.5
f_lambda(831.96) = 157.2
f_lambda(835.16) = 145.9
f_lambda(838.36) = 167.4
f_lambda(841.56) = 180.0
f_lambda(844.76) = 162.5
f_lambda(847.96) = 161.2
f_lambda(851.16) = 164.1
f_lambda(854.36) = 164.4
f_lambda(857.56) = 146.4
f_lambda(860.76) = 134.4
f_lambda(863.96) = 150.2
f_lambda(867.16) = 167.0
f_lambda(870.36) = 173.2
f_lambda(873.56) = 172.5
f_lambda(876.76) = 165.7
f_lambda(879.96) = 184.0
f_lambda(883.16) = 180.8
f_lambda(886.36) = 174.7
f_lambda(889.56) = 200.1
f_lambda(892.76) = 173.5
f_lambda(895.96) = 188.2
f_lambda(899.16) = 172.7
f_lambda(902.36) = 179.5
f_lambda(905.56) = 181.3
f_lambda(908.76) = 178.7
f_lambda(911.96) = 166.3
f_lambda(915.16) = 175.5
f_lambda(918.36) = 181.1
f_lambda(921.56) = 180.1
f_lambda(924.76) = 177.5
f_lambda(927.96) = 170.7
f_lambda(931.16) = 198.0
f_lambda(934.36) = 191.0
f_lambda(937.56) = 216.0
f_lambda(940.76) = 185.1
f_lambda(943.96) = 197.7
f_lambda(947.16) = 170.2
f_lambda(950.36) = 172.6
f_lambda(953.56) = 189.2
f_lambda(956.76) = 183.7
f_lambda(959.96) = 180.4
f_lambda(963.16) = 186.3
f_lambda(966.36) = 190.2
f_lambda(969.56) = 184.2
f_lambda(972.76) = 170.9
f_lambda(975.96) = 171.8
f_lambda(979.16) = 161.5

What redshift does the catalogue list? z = 0.66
